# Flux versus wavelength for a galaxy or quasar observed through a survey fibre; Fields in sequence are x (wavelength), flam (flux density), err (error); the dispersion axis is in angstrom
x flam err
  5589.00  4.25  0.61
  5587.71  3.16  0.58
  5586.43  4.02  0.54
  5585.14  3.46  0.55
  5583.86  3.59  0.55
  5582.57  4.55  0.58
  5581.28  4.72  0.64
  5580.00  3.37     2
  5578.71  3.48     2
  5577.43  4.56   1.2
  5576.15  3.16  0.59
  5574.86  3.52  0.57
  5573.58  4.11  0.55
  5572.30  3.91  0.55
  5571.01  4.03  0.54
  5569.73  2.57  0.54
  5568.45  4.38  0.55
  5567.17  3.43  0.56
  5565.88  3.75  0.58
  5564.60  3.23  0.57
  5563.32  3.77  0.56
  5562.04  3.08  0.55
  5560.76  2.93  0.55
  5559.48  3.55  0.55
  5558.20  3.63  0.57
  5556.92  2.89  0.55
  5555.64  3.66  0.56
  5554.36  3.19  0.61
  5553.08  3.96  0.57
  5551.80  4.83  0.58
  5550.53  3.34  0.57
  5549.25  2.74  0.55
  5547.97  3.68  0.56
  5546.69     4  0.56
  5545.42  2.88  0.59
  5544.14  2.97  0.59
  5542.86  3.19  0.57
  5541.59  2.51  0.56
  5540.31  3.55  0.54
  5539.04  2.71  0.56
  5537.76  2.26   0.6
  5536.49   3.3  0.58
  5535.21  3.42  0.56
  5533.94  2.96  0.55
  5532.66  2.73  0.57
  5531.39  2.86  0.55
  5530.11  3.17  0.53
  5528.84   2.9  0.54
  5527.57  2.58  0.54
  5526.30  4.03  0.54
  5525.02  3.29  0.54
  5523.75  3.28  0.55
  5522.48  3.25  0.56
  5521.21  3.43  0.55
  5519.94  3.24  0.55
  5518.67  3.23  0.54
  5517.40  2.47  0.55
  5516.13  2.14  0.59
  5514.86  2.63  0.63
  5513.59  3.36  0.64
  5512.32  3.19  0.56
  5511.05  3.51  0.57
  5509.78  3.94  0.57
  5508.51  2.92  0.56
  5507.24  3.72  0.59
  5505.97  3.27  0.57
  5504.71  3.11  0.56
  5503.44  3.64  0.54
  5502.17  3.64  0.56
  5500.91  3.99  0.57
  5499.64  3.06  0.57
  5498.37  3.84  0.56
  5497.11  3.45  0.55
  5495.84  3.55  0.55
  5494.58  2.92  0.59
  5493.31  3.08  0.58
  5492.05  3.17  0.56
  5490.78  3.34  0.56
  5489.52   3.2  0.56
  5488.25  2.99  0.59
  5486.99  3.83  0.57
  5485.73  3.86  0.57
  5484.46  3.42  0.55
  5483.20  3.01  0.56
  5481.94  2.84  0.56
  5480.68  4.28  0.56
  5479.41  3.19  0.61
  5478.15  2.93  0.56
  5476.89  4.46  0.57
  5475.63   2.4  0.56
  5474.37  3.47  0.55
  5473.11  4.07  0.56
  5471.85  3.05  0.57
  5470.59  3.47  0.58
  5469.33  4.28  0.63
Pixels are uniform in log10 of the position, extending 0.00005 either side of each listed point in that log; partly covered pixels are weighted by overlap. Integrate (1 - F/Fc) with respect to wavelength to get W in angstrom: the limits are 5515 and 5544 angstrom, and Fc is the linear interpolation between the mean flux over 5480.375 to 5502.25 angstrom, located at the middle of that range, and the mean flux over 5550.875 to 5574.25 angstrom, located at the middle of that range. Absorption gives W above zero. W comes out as 4.1 angstrom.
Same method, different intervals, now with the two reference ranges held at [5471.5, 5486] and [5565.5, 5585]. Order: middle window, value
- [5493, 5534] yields 3.7 angstrom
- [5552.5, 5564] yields 1.0 angstrom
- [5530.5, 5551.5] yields 3.2 angstrom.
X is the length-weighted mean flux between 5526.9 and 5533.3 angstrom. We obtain 2.86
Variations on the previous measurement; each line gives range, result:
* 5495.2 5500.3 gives 3.48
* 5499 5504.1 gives 3.58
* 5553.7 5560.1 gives 3.38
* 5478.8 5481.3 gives 3.72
